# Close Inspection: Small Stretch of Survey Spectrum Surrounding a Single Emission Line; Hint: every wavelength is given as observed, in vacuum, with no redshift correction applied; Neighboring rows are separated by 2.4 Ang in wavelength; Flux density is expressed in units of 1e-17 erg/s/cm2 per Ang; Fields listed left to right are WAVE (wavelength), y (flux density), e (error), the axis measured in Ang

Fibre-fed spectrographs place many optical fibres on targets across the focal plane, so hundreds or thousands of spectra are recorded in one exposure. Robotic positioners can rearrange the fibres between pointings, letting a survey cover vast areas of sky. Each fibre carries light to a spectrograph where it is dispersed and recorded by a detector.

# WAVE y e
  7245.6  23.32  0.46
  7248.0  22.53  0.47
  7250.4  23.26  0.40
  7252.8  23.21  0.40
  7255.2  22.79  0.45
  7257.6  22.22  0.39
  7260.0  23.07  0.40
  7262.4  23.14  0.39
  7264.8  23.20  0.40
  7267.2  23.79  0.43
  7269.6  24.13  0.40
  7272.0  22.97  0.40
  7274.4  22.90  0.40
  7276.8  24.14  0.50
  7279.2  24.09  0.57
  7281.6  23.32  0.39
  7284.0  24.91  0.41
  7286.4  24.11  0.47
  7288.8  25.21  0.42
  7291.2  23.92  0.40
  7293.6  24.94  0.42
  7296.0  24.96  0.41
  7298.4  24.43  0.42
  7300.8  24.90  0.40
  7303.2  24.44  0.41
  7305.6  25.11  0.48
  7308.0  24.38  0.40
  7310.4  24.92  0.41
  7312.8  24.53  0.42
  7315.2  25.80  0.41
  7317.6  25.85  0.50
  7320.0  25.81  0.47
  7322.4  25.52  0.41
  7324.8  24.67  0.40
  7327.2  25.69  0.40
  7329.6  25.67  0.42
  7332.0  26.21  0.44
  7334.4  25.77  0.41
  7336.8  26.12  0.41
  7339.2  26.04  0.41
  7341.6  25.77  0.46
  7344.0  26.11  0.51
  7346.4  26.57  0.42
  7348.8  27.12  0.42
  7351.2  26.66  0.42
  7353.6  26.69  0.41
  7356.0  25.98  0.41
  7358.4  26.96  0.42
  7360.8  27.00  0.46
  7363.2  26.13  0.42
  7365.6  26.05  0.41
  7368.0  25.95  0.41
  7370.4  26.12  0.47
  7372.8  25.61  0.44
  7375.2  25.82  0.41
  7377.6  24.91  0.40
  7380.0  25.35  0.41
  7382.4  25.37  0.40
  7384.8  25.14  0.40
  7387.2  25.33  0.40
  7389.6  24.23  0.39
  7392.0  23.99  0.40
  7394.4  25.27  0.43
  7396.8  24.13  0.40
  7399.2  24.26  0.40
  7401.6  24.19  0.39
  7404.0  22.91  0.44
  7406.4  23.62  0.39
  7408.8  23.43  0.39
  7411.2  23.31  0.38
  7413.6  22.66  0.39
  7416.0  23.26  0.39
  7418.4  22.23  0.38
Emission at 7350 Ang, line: Hgamma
